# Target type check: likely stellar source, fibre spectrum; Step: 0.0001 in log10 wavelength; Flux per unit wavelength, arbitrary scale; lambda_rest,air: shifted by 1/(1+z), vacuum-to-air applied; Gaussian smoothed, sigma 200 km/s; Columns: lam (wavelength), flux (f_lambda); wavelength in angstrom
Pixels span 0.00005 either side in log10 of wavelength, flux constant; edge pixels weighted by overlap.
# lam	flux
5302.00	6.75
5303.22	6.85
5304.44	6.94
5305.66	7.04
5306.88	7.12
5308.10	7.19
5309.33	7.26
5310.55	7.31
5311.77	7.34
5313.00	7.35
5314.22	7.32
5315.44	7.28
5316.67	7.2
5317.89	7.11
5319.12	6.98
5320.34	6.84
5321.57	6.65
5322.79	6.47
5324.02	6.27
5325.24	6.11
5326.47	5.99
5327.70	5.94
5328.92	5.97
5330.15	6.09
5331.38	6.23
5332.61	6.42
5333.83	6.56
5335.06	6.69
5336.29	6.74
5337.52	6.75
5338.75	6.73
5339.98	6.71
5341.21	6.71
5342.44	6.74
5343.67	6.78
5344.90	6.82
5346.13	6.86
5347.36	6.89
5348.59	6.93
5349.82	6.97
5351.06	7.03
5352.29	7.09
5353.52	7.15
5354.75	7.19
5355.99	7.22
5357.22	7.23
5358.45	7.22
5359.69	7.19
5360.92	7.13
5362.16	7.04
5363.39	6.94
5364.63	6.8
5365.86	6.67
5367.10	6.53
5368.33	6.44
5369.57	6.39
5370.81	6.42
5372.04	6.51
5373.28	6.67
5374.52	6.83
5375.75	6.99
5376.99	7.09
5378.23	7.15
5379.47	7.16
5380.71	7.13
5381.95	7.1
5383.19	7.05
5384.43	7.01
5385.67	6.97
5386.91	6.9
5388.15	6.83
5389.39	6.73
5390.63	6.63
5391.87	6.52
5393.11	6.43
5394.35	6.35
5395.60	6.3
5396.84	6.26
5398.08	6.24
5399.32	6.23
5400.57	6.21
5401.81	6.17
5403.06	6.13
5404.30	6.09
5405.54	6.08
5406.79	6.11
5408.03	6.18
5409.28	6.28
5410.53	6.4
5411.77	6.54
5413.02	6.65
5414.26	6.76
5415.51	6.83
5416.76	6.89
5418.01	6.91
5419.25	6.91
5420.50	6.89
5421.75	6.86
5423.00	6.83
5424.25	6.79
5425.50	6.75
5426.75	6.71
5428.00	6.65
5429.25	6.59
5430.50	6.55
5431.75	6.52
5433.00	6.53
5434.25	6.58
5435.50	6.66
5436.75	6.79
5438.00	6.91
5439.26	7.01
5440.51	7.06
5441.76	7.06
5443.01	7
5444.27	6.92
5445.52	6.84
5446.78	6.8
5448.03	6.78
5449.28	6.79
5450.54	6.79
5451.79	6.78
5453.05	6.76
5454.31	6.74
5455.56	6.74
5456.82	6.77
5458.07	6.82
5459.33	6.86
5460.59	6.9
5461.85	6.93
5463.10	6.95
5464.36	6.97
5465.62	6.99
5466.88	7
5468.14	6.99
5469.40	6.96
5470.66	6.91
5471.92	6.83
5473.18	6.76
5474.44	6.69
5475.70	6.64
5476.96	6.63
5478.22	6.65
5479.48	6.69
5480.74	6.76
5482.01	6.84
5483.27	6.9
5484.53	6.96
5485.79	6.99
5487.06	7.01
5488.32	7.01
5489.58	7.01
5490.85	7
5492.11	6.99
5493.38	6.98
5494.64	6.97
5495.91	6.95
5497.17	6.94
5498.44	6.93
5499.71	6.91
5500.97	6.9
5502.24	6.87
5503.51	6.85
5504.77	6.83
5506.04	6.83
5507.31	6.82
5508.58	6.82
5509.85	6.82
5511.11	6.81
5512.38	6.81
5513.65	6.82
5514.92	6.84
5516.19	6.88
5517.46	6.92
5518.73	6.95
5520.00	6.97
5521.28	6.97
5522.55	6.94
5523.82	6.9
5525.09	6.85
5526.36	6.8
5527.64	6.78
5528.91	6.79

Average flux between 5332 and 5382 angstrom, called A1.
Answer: 6.87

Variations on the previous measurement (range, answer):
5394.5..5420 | 6.41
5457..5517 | 6.88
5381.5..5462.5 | 6.67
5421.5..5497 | 6.84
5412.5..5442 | 6.78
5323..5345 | 6.45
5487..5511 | 6.92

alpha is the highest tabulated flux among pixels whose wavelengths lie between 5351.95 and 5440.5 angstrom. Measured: 7.23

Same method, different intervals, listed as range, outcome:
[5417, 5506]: 7.06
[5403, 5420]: 6.91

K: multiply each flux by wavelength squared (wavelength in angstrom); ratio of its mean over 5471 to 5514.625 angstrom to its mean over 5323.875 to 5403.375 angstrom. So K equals 1.1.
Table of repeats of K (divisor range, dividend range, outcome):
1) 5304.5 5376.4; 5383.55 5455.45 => 1.00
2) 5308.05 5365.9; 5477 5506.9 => 1.07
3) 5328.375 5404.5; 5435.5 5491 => 1.06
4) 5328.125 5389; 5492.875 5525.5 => 1.07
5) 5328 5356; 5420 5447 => 1.04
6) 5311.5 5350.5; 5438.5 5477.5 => 1.07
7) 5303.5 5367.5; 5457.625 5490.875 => 1.06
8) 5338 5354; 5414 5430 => 1.02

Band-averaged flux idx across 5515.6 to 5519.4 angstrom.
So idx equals 6.92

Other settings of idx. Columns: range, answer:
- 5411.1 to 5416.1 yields 6.7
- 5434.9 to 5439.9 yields 6.84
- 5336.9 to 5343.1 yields 6.73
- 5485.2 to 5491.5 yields 7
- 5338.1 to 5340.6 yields 6.72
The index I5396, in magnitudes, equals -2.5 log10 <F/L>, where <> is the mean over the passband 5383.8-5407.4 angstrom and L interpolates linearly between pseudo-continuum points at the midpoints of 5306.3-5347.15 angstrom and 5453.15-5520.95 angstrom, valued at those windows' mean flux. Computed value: 0.06 mag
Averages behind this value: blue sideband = 6.74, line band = 6.43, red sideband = 6.87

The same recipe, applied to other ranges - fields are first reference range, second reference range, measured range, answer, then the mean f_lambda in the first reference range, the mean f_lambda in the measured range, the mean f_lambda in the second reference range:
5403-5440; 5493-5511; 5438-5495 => -0.02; 6.62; 6.88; 6.89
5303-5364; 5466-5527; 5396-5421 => 0.07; 6.85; 6.44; 6.88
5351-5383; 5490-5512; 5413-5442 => 0.02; 6.94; 6.78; 6.9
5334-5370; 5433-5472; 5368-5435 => 0.04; 6.88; 6.62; 6.86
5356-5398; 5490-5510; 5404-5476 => 0.02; 6.81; 6.75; 6.9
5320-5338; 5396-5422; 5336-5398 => -0.07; 6.37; 6.83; 6.45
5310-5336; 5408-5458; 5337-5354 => -0.03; 6.67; 6.87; 6.75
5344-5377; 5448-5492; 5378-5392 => -0.01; 6.89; 6.94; 6.85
